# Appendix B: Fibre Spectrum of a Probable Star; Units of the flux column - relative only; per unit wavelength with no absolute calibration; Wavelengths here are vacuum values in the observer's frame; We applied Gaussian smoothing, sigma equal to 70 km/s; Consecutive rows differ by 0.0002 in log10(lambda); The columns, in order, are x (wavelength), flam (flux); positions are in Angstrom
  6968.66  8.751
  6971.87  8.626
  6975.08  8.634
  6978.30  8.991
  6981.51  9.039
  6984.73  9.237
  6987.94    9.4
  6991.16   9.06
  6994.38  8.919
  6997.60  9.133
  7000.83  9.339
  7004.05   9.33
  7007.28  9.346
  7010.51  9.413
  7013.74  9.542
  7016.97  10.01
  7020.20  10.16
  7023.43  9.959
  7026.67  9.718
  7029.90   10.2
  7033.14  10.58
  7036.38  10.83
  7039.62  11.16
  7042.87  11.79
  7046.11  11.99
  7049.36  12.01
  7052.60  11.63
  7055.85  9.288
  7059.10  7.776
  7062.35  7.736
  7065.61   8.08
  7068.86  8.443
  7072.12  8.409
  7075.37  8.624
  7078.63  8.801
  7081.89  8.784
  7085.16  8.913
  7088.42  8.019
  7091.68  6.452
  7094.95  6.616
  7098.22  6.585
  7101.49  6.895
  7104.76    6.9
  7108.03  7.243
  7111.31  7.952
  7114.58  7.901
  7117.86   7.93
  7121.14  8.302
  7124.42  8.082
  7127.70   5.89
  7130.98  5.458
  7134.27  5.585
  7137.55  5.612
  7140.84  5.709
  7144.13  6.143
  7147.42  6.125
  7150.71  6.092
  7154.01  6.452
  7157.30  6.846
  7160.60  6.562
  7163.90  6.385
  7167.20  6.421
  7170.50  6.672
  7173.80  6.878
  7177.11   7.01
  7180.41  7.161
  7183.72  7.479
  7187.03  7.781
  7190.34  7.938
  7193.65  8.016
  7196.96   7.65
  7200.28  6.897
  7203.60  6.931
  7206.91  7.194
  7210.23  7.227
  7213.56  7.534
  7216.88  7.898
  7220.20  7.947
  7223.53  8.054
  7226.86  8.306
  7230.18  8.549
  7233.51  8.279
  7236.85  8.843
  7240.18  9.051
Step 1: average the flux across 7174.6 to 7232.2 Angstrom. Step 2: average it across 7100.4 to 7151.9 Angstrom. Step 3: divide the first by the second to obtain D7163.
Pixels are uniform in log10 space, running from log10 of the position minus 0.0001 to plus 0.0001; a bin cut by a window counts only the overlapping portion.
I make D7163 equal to 1.13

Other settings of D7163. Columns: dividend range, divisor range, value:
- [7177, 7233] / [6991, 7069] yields 0.78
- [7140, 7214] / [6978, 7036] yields 0.72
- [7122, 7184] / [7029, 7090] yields 0.67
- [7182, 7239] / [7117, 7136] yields 1.14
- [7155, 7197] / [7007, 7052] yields 0.67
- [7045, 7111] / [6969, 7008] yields 0.93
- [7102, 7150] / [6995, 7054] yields 0.66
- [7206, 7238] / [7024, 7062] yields 0.76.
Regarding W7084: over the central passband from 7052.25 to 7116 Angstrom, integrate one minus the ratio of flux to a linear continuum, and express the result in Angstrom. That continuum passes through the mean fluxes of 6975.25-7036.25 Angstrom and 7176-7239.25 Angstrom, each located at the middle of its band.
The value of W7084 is 6.26 Angstrom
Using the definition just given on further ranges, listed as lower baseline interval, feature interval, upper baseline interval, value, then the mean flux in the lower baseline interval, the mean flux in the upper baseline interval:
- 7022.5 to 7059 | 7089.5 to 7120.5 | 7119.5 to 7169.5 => 3.0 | 10.7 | 6.38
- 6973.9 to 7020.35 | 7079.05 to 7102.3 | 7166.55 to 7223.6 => 2.3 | 9.28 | 7.37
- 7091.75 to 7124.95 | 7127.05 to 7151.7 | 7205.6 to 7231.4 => 5.5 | 7.37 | 7.84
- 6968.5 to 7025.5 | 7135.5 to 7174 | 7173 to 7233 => 8.2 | 9.29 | 7.61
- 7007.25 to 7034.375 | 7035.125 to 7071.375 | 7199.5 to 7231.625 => -1.8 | 9.9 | 7.67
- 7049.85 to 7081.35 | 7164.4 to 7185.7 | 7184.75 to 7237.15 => 3.0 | 8.87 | 7.78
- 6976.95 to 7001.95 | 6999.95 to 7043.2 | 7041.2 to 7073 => -2.9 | 9.14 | 9.74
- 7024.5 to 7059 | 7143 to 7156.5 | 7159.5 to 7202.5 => 2.9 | 10.8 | 7.15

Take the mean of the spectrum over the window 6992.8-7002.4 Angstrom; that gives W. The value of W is 9.13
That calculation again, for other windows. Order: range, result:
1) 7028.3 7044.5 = 10.9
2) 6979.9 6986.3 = 9.14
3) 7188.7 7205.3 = 7.49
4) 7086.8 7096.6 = 7.03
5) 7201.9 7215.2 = 7.22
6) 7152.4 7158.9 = 6.65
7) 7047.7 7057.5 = 11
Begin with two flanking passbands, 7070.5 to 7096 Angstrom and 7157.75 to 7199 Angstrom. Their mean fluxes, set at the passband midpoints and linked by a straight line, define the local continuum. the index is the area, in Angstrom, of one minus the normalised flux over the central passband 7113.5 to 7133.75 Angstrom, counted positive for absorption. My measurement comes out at 1.48 Angstrom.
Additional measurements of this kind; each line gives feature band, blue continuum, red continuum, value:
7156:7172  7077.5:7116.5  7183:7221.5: 2.1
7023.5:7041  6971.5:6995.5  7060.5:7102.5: -4.1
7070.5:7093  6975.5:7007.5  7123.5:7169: -2.6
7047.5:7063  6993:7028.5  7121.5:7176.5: -2.4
